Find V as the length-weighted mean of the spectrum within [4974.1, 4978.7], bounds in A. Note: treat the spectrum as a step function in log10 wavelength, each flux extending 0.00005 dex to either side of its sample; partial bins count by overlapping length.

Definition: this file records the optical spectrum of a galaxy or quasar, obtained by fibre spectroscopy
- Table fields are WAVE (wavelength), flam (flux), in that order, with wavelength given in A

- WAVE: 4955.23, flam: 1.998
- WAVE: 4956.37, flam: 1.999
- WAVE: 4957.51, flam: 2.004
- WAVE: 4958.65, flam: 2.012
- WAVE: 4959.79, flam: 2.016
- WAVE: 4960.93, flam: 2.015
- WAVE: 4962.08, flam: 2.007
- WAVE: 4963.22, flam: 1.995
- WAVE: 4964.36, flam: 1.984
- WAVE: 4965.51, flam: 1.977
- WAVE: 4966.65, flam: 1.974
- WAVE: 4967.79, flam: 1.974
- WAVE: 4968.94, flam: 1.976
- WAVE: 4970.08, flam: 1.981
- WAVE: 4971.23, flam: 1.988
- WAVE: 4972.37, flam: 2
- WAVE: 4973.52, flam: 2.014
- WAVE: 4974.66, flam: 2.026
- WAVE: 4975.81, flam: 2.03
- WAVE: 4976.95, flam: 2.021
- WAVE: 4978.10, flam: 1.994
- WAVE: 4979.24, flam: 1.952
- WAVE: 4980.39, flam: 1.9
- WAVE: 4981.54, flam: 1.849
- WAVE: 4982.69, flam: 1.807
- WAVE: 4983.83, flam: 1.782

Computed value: 2.02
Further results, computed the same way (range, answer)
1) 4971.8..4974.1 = 2.01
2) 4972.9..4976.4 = 2.02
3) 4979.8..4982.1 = 1.87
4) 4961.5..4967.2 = 1.99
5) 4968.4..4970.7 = 1.98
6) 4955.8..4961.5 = 2.01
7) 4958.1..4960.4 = 2.02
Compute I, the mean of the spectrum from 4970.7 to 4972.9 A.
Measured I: 2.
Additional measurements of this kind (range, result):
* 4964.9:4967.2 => 1.97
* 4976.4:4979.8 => 1.99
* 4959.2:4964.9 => 2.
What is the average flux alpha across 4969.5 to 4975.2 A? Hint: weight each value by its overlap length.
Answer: 2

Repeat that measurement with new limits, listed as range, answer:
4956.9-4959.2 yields 2.01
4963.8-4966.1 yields 1.98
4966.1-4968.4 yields 1.97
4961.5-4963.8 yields 2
